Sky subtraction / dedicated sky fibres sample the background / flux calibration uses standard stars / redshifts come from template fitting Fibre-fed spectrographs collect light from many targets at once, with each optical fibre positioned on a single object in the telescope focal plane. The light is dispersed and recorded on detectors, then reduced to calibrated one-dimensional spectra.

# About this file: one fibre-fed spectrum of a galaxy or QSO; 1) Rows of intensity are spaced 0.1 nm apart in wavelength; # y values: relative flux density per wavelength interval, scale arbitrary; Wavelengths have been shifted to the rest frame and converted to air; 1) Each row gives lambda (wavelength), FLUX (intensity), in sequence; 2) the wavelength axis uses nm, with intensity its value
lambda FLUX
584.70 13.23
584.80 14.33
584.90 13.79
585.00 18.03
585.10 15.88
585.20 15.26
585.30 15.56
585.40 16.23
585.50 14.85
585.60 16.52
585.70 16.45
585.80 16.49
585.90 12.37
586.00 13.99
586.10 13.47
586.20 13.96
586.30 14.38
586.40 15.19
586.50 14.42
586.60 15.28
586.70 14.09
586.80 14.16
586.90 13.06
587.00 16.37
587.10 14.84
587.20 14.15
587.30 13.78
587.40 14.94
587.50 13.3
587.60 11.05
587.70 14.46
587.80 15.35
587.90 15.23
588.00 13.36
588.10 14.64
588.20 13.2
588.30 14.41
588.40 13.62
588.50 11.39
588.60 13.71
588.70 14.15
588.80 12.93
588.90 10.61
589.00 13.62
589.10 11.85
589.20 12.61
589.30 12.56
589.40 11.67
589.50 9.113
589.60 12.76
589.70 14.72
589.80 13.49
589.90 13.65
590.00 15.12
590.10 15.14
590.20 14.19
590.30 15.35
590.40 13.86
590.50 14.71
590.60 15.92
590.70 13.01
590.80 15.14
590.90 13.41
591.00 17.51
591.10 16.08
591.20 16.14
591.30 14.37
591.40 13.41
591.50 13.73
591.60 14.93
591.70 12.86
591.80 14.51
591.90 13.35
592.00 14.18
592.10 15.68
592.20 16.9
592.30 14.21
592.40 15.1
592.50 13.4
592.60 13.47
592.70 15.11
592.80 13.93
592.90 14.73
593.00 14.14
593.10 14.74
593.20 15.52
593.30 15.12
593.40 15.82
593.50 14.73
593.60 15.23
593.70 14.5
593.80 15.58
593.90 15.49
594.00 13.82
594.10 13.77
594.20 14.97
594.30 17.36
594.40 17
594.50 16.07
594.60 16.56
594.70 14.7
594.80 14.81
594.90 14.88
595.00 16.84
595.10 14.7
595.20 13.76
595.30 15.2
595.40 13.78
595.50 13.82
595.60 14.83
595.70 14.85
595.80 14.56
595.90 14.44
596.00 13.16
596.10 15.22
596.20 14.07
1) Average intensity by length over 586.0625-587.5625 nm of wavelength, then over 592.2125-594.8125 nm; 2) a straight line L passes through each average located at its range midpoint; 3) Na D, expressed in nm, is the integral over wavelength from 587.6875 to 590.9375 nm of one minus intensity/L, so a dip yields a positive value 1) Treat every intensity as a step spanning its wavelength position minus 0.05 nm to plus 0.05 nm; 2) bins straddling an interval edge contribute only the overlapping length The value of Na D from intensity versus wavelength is 0.223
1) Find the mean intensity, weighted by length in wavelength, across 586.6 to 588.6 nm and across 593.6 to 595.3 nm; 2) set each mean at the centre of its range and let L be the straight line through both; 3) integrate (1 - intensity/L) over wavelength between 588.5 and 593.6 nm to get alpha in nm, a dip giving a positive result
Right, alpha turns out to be 0.19 nm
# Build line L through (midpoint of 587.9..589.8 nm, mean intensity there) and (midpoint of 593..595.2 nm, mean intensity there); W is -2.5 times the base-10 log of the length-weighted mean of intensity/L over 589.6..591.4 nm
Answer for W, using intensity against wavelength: -0.08 mag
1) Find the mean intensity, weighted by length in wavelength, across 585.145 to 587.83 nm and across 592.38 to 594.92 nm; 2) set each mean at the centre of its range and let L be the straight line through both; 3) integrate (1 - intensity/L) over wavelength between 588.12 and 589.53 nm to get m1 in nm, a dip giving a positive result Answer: 0.20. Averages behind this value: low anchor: 14.6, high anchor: 15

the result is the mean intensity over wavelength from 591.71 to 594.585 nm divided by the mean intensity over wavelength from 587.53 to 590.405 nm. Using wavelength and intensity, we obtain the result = 1.1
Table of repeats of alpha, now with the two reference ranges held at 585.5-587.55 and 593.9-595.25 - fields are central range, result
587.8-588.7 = 0.06 nm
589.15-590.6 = 0.13 nm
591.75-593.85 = 0.06 nm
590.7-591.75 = 0.02 nm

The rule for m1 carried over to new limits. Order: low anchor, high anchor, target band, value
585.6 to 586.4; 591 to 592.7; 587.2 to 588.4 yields 0.05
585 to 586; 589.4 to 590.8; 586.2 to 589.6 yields 0.27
